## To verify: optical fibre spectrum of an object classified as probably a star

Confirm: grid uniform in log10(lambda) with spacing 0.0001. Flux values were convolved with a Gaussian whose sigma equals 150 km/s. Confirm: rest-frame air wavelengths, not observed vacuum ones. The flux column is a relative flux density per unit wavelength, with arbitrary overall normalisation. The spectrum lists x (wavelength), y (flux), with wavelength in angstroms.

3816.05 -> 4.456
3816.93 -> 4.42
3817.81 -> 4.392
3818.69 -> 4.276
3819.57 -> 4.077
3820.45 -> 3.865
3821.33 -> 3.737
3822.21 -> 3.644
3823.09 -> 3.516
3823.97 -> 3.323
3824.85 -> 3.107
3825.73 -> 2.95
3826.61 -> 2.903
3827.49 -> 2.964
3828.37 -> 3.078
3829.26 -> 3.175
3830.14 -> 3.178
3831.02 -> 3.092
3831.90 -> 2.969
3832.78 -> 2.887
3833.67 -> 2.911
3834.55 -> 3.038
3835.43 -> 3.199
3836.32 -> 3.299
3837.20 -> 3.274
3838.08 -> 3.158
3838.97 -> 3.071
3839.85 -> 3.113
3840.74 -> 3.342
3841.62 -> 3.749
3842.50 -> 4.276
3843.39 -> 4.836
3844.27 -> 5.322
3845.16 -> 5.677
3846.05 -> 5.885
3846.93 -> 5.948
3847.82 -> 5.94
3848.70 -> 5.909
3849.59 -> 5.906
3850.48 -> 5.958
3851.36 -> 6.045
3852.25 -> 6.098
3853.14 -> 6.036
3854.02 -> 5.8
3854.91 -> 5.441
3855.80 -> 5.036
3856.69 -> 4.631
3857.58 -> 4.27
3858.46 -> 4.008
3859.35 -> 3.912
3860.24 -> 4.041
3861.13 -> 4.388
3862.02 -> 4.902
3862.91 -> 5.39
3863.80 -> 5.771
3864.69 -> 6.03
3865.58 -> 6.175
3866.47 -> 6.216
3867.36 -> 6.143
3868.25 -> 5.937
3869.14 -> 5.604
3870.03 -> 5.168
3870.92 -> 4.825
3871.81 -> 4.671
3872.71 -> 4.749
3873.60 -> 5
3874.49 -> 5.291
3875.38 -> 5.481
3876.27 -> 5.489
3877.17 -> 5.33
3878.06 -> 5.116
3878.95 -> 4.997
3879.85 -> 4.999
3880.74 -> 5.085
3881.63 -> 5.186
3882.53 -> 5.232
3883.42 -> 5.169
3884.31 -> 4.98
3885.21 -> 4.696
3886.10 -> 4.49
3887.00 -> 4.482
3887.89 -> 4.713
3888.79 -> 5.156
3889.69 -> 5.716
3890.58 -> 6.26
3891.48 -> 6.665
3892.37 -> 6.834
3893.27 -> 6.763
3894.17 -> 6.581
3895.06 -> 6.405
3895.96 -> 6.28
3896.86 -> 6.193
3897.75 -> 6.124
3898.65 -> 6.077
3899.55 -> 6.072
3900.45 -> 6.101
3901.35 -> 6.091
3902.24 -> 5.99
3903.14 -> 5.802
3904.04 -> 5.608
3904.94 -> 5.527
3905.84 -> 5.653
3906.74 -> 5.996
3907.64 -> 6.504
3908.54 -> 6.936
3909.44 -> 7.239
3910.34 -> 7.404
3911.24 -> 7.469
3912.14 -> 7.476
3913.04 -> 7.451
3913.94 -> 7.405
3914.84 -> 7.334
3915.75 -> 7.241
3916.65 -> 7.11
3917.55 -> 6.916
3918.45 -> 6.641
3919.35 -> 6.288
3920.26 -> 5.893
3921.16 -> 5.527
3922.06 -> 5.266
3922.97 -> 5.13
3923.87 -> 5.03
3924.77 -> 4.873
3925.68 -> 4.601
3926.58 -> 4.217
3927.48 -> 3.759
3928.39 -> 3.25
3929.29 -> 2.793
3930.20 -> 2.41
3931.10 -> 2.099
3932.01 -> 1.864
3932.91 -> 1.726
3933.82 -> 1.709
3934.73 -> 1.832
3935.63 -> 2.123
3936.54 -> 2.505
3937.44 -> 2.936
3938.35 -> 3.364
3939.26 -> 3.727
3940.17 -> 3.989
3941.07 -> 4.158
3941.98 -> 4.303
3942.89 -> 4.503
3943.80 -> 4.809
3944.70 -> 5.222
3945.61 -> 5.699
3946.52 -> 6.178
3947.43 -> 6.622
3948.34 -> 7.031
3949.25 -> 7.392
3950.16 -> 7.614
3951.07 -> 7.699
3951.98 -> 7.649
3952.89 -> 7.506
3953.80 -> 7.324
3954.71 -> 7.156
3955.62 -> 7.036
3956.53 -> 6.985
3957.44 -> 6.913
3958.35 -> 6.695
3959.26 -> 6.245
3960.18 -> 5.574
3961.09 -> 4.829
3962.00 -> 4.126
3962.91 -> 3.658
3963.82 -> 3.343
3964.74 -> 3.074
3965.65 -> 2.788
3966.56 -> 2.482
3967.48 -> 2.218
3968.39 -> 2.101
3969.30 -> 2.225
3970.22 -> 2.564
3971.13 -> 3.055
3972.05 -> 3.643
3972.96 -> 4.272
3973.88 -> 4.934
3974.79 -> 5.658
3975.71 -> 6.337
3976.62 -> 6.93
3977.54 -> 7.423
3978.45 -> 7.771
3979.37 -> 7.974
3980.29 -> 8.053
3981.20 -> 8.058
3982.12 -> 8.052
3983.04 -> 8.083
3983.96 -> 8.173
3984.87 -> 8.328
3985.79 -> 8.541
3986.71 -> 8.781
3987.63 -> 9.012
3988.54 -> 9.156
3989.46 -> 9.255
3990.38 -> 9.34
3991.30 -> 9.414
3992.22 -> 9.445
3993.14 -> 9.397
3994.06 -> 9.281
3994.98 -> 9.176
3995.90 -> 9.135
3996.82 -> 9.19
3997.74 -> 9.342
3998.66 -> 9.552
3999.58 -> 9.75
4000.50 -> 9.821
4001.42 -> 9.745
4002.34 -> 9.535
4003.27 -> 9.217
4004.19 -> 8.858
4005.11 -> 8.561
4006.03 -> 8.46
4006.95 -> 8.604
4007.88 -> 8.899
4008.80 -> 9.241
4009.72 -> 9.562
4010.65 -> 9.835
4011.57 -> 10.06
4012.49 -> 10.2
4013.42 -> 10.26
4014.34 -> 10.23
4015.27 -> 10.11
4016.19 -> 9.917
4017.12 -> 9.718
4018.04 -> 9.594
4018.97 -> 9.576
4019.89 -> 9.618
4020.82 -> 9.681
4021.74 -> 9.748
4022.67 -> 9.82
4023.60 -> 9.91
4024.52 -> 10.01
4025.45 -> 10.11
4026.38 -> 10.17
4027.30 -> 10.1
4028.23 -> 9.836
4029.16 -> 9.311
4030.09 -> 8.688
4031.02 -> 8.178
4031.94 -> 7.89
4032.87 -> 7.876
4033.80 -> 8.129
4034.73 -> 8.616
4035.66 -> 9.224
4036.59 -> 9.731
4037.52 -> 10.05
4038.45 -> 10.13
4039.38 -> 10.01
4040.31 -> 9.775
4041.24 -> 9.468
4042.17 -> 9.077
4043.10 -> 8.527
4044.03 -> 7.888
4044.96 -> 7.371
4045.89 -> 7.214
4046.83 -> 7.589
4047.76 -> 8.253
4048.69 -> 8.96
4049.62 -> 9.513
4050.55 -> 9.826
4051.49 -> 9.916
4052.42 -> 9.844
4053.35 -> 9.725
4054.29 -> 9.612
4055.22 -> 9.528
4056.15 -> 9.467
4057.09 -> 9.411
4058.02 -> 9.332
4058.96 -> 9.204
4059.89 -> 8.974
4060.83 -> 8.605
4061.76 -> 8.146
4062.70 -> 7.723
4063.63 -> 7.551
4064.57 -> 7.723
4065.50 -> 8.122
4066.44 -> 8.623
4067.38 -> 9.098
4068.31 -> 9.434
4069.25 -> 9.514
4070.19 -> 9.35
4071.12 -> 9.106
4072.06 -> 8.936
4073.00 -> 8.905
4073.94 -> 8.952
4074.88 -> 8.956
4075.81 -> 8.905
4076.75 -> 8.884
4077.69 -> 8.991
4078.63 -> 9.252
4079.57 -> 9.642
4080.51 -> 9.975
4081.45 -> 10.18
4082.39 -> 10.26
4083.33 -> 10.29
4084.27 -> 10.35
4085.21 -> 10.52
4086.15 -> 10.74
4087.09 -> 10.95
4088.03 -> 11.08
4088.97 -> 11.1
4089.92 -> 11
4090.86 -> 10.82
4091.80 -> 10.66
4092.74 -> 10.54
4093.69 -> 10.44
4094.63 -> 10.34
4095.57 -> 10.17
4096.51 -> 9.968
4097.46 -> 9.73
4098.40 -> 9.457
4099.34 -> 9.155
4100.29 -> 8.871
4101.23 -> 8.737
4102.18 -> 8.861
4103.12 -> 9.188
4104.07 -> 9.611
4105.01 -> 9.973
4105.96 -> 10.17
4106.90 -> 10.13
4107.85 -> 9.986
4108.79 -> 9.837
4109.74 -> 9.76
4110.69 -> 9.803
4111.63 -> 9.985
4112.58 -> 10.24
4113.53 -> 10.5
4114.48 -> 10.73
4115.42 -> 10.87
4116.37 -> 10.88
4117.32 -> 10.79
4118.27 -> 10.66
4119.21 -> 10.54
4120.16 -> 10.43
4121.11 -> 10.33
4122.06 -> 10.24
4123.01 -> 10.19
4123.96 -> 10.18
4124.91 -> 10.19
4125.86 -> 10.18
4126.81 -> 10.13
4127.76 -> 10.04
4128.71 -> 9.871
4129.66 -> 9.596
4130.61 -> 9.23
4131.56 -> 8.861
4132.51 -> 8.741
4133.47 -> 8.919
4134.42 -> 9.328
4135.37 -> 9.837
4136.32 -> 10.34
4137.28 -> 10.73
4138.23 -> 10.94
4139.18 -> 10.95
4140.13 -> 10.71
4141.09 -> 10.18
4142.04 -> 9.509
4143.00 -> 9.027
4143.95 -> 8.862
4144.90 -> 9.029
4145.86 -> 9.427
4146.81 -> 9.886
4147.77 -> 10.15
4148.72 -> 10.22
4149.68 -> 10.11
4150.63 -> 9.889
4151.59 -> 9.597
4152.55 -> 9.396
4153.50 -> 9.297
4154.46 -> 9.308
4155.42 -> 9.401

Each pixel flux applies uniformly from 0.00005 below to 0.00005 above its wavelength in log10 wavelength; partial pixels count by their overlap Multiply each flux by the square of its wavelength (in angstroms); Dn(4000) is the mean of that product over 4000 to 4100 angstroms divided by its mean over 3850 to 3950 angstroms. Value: 1.9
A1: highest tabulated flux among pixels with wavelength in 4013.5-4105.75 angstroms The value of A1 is 11.1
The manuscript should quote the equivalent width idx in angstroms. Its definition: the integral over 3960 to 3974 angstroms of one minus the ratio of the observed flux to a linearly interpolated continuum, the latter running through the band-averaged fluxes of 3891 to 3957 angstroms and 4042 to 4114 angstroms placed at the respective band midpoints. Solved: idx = 6.9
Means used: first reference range 5.56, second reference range 9.45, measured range 3.35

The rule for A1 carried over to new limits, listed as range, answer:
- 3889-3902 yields 6.834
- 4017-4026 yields 10.11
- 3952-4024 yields 10.26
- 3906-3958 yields 7.699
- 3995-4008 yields 9.821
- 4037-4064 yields 10.13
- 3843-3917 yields 7.476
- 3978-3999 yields 9.552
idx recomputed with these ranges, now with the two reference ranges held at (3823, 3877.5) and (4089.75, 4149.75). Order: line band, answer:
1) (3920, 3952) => 9.8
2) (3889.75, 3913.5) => -3.5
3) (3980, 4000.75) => -4.5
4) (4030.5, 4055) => -1.5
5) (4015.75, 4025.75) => -2.2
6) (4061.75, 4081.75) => 0.2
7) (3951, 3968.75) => 3.9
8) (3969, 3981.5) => 2.6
